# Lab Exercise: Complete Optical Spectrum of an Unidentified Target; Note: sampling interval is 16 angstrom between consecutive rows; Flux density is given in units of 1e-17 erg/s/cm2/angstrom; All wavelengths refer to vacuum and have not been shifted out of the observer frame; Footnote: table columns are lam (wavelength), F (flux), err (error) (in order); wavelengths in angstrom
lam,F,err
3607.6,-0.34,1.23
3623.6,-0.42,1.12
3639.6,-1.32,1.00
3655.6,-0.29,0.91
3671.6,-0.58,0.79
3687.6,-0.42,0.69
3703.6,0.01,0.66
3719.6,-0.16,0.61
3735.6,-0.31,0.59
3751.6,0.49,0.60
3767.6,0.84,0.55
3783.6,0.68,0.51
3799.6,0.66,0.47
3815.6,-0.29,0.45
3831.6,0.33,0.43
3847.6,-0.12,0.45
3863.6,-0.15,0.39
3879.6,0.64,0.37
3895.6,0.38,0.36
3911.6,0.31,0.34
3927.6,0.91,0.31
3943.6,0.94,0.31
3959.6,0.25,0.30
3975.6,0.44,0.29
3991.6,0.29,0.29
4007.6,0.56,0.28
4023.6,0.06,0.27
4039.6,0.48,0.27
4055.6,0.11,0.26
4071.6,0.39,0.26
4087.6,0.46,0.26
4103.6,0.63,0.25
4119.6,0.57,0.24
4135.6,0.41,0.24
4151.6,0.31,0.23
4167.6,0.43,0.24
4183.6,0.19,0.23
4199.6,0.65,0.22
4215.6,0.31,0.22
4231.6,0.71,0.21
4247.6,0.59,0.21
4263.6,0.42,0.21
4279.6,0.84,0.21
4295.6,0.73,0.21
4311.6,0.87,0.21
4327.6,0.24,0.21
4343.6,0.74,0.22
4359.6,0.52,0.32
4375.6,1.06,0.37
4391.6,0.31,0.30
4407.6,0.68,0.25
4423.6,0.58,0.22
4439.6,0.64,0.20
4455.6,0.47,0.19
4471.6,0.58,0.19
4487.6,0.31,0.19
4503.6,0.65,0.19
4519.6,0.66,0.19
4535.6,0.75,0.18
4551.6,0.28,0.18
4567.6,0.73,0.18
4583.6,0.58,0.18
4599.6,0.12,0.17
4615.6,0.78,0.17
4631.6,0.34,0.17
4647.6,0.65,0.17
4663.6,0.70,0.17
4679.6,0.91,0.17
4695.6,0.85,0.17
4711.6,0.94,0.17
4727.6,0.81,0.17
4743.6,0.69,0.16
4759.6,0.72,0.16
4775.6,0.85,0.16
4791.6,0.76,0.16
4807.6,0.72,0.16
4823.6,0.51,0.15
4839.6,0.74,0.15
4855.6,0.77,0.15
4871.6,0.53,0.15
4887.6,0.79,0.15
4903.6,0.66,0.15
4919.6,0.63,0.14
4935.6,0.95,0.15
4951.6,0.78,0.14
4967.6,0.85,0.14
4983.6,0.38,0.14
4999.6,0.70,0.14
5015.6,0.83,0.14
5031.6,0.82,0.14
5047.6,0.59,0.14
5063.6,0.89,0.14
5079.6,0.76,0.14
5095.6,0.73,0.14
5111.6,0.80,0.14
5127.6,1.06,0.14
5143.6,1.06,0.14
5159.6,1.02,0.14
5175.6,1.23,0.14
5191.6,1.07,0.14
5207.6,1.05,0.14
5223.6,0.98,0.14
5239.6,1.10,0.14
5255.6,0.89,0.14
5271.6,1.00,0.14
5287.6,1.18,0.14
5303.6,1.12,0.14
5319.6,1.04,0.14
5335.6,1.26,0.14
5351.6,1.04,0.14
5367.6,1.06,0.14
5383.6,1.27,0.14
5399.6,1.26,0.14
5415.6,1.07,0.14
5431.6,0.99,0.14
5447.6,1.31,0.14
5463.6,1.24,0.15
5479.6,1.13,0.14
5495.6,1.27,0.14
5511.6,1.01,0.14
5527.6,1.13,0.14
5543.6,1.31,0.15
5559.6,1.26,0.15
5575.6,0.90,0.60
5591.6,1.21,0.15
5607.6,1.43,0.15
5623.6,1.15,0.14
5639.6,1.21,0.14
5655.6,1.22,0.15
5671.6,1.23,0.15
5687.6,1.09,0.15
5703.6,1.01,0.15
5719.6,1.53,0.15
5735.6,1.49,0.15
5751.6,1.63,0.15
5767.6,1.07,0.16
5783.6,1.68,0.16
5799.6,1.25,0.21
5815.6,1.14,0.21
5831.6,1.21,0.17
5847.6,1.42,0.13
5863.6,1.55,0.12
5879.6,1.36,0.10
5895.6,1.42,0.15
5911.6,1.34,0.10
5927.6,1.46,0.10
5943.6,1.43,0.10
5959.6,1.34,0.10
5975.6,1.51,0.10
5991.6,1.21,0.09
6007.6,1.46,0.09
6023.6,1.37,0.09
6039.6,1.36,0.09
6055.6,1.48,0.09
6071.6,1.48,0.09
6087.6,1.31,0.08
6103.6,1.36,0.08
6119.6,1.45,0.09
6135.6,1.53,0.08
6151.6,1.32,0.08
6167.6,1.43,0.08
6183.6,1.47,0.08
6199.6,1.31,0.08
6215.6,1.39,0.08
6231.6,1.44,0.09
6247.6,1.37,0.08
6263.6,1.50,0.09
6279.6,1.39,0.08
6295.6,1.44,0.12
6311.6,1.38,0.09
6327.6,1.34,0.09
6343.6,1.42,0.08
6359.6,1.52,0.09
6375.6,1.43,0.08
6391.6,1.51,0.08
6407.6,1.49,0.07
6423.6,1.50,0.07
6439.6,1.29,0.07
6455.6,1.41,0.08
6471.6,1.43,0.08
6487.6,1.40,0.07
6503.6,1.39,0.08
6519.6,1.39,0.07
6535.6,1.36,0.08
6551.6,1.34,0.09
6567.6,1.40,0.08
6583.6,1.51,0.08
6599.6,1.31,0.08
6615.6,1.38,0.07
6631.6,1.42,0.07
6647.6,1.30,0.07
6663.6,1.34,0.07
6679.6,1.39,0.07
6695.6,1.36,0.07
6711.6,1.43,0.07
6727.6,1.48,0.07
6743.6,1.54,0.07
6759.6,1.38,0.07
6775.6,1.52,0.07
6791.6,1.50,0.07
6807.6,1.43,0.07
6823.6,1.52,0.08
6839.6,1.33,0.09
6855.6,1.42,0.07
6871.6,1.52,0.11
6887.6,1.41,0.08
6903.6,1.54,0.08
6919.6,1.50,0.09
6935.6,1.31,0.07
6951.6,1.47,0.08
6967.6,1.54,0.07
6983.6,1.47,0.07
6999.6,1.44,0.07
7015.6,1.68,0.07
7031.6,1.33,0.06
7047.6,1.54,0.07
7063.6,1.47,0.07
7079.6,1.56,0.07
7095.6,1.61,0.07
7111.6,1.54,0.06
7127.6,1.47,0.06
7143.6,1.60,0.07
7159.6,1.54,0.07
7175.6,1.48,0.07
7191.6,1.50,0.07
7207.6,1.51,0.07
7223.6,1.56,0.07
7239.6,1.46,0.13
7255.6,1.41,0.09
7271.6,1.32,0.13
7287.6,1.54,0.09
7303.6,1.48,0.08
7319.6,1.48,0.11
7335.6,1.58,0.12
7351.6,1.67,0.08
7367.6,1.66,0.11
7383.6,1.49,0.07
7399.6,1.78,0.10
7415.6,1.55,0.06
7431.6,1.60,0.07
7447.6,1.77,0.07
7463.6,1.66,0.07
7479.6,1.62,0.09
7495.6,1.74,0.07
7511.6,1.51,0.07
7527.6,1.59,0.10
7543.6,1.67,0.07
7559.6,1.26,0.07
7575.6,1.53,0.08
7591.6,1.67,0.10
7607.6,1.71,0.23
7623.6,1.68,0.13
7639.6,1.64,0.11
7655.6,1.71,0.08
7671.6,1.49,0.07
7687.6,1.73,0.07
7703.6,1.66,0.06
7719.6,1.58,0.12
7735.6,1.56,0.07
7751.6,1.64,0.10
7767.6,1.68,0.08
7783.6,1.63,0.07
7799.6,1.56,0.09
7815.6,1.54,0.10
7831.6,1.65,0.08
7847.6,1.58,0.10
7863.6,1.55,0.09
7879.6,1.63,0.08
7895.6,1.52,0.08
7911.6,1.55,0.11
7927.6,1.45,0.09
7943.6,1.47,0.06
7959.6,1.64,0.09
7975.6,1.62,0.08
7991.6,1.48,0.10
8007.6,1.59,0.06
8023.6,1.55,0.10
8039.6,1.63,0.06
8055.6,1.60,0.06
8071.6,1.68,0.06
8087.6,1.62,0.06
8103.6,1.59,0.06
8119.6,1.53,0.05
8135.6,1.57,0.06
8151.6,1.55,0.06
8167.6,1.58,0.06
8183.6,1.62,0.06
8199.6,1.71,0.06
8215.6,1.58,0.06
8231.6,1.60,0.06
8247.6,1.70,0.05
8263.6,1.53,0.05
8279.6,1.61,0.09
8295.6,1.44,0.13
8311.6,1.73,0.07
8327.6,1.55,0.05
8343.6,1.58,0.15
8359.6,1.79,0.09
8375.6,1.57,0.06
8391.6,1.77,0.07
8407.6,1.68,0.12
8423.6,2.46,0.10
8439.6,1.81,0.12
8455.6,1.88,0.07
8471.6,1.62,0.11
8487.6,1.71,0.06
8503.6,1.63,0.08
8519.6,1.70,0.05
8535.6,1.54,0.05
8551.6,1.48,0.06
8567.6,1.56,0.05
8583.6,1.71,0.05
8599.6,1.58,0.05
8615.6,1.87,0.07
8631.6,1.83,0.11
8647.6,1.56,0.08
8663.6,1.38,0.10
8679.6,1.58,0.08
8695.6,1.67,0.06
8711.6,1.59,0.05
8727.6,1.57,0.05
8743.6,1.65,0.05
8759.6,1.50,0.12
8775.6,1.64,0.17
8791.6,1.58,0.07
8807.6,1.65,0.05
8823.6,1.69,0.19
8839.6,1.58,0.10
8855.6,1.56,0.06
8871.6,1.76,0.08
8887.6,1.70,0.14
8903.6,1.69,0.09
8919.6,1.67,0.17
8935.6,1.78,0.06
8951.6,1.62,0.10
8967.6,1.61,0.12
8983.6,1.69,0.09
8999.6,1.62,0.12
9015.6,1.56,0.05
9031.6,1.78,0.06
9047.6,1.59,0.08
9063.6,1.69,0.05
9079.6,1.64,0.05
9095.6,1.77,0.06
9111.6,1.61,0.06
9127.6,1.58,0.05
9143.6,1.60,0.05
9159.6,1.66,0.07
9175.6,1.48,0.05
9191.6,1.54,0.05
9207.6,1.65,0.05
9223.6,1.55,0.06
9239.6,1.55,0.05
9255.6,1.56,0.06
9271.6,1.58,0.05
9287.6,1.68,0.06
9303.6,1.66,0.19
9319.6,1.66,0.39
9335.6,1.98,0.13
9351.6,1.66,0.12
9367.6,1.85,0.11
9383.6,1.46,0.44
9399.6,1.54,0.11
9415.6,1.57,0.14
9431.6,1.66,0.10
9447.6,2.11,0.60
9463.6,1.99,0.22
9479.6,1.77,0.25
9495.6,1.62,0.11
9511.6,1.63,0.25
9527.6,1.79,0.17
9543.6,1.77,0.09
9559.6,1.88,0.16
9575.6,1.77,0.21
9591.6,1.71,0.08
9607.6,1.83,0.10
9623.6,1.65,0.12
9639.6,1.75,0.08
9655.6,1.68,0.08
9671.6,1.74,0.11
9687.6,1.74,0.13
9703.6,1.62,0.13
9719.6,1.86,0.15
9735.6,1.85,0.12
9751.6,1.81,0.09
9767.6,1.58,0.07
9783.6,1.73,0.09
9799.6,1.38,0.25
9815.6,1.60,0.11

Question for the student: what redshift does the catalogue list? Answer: 0.283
